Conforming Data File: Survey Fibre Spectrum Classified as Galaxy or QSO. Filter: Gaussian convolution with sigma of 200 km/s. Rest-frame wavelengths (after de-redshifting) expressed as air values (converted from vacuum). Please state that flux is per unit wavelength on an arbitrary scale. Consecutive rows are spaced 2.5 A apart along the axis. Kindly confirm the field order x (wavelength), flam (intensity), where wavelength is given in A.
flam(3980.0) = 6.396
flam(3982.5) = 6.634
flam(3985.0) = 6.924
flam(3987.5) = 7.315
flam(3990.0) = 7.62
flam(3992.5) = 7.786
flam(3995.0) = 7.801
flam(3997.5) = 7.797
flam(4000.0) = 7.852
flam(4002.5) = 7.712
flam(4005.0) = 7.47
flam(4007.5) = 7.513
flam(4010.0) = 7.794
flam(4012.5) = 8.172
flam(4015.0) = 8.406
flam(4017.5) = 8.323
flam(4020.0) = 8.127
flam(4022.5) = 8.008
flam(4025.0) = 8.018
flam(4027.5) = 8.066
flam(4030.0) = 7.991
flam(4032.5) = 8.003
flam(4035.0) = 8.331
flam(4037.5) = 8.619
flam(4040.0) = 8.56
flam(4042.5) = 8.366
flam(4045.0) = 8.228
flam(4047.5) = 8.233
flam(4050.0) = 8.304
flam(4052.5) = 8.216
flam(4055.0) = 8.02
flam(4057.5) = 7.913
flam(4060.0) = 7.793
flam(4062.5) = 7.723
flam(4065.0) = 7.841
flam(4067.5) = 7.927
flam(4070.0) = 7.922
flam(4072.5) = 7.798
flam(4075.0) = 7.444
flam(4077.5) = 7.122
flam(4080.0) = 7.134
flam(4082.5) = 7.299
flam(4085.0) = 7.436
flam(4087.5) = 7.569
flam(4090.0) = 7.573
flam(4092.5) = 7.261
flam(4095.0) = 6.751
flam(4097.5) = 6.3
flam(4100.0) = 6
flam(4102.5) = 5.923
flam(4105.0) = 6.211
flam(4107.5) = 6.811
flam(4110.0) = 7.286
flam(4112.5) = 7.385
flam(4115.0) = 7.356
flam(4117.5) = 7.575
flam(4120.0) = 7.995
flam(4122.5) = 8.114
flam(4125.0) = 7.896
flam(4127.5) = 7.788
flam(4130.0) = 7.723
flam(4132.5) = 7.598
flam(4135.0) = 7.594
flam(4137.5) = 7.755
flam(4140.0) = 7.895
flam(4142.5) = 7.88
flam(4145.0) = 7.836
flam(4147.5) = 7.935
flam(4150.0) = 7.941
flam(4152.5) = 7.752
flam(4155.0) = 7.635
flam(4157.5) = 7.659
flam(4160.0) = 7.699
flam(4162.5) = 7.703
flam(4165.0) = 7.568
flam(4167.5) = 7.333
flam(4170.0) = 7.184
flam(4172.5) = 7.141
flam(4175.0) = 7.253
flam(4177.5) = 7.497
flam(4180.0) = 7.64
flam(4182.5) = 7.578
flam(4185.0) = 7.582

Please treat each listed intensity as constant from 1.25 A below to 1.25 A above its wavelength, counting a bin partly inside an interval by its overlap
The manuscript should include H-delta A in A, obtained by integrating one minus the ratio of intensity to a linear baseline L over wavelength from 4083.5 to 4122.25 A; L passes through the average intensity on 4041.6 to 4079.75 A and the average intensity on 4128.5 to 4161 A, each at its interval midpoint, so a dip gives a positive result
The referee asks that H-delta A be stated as 3.8 A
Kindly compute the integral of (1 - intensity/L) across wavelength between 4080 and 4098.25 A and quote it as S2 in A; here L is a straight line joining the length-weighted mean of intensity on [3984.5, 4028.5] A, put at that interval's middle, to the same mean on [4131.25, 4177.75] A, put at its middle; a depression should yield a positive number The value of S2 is 1.2 A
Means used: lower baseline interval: 7.83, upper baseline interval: 7.63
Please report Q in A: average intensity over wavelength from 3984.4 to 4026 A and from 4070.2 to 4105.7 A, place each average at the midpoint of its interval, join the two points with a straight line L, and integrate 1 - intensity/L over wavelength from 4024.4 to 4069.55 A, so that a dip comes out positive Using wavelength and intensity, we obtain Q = -4.3 A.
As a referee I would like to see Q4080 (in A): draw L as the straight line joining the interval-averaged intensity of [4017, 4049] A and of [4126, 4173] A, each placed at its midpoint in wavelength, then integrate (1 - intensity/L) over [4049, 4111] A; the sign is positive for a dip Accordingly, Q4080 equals 5.2 A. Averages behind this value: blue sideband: 8.22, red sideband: 7.67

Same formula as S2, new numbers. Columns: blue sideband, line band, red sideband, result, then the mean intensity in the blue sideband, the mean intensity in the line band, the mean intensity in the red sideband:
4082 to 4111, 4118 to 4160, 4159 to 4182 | -3.6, 6.85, 7.8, 7.45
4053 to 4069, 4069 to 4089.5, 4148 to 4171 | 1.0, 7.89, 7.46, 7.62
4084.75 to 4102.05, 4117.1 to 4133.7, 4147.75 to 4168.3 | -1.2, 6.91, 7.83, 7.68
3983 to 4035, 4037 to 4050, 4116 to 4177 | -1.0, 7.83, 8.38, 7.68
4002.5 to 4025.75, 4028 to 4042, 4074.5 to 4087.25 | -1.0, 7.97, 8.29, 7.3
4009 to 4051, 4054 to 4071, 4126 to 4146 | 0.4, 8.21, 7.87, 7.76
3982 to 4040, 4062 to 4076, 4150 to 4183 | -0.1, 7.87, 7.78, 7.53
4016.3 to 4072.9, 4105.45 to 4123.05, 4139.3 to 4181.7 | 0.9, 8.11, 7.42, 7.62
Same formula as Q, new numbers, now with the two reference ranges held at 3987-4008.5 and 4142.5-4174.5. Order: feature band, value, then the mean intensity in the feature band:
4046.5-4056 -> -0.7 A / 8.2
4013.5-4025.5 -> -0.8 A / 8.19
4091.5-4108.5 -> 2.6 A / 6.45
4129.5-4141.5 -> -0.1 A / 7.72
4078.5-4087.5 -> 0.4 A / 7.32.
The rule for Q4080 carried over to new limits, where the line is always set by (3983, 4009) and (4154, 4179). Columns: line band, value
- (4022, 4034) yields -0.8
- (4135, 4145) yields -0.4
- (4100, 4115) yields 1.6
